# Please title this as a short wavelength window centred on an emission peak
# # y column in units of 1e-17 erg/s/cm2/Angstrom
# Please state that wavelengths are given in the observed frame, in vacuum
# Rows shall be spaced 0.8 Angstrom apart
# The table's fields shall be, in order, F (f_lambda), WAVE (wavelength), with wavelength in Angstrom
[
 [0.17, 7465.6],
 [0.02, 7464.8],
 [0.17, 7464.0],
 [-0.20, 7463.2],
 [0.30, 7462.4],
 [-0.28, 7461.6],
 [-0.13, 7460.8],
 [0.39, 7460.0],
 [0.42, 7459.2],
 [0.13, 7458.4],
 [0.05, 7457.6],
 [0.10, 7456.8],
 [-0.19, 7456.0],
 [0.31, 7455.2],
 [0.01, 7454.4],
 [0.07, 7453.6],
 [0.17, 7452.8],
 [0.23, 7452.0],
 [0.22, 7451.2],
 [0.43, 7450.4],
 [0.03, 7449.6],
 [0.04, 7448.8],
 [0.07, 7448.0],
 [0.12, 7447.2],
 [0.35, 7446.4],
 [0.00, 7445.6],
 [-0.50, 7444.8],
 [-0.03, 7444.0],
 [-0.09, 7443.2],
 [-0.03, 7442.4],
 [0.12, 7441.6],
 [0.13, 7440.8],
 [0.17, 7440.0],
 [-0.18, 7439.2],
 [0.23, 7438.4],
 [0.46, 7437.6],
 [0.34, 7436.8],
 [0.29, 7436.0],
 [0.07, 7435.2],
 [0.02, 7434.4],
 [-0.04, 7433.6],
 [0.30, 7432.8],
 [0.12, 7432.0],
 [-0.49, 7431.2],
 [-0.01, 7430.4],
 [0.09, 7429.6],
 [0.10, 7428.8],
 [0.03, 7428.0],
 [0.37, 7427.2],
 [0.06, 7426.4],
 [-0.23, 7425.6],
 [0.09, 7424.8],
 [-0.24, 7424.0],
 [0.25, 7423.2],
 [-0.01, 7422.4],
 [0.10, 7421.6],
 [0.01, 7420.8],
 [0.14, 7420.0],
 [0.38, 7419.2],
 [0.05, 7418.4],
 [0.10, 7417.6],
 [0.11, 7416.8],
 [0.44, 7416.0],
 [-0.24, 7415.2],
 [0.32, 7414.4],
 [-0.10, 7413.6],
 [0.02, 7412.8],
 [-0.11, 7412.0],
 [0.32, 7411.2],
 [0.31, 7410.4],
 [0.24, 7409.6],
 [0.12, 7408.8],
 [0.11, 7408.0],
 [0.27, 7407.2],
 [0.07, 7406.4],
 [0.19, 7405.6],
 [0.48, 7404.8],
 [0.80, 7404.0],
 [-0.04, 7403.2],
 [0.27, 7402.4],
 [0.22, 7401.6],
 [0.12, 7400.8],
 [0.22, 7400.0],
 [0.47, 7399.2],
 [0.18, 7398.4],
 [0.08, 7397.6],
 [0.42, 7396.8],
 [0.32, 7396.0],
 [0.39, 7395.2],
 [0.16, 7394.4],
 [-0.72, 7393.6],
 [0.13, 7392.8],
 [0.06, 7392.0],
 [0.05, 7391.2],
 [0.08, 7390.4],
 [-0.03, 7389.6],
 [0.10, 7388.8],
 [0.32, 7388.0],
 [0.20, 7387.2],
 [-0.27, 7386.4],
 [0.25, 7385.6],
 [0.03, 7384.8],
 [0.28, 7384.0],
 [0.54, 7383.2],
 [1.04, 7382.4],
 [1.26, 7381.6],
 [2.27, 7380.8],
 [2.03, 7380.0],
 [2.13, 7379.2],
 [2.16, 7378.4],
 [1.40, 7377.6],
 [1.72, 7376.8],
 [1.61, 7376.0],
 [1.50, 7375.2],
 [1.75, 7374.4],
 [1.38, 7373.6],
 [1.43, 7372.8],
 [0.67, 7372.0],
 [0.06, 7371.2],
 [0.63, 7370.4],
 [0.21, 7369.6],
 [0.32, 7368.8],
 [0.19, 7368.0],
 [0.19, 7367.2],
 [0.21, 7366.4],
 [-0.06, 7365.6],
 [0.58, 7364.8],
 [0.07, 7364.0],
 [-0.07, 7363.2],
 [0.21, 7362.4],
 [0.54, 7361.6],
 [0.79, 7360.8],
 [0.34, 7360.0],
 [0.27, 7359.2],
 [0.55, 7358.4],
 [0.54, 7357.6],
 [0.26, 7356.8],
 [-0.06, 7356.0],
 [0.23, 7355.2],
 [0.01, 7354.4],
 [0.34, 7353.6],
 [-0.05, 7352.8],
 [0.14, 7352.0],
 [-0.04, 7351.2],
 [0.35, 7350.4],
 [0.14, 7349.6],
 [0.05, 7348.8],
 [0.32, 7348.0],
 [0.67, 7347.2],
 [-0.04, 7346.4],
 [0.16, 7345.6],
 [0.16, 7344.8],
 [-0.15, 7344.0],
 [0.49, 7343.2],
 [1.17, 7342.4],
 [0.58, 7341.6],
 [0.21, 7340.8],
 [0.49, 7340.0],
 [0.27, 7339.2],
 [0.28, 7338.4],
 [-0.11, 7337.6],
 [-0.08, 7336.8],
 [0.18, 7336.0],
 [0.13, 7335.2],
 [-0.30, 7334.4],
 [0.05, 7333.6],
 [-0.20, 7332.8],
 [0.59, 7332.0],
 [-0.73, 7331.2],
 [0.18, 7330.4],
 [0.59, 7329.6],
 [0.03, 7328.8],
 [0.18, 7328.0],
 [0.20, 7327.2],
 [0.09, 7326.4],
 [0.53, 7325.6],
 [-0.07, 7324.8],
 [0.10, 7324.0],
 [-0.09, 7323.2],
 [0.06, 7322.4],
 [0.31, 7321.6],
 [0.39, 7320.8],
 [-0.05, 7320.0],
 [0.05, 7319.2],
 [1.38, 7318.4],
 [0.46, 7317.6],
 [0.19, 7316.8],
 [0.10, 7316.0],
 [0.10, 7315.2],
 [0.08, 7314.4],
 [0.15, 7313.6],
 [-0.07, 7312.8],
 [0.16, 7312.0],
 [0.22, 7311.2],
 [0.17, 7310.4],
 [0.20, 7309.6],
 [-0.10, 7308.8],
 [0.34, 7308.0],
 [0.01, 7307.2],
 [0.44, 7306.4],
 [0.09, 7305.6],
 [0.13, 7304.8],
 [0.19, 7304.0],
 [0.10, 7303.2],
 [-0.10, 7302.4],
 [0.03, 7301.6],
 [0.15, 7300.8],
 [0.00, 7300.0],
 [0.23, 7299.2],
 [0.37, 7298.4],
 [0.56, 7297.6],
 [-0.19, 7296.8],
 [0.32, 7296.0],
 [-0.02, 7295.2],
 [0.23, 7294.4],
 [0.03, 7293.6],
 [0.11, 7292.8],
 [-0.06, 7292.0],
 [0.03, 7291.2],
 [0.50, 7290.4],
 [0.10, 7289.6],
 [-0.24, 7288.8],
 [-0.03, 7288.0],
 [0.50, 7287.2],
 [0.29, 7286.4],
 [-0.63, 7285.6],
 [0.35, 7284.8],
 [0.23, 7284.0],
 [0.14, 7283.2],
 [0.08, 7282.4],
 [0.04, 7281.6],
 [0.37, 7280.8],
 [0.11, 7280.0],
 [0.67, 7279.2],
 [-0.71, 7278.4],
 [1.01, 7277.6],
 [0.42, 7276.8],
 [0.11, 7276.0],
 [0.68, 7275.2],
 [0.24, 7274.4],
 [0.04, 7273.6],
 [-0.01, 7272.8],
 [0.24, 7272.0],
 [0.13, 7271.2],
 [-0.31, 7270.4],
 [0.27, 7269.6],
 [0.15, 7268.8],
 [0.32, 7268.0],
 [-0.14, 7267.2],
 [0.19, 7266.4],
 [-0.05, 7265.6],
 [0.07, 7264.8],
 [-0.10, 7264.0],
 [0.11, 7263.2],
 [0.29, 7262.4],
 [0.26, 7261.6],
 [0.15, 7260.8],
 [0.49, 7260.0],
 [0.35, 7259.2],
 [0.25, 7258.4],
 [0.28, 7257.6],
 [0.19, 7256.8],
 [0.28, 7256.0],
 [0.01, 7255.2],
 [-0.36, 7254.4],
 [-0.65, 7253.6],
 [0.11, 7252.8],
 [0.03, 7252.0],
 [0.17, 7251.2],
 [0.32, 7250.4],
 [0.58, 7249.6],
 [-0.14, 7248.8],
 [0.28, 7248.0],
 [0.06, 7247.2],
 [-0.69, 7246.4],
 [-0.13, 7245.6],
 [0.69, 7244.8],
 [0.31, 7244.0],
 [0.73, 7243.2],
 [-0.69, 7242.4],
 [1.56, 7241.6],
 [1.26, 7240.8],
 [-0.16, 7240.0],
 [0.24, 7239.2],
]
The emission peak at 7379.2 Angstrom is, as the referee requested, [O II]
